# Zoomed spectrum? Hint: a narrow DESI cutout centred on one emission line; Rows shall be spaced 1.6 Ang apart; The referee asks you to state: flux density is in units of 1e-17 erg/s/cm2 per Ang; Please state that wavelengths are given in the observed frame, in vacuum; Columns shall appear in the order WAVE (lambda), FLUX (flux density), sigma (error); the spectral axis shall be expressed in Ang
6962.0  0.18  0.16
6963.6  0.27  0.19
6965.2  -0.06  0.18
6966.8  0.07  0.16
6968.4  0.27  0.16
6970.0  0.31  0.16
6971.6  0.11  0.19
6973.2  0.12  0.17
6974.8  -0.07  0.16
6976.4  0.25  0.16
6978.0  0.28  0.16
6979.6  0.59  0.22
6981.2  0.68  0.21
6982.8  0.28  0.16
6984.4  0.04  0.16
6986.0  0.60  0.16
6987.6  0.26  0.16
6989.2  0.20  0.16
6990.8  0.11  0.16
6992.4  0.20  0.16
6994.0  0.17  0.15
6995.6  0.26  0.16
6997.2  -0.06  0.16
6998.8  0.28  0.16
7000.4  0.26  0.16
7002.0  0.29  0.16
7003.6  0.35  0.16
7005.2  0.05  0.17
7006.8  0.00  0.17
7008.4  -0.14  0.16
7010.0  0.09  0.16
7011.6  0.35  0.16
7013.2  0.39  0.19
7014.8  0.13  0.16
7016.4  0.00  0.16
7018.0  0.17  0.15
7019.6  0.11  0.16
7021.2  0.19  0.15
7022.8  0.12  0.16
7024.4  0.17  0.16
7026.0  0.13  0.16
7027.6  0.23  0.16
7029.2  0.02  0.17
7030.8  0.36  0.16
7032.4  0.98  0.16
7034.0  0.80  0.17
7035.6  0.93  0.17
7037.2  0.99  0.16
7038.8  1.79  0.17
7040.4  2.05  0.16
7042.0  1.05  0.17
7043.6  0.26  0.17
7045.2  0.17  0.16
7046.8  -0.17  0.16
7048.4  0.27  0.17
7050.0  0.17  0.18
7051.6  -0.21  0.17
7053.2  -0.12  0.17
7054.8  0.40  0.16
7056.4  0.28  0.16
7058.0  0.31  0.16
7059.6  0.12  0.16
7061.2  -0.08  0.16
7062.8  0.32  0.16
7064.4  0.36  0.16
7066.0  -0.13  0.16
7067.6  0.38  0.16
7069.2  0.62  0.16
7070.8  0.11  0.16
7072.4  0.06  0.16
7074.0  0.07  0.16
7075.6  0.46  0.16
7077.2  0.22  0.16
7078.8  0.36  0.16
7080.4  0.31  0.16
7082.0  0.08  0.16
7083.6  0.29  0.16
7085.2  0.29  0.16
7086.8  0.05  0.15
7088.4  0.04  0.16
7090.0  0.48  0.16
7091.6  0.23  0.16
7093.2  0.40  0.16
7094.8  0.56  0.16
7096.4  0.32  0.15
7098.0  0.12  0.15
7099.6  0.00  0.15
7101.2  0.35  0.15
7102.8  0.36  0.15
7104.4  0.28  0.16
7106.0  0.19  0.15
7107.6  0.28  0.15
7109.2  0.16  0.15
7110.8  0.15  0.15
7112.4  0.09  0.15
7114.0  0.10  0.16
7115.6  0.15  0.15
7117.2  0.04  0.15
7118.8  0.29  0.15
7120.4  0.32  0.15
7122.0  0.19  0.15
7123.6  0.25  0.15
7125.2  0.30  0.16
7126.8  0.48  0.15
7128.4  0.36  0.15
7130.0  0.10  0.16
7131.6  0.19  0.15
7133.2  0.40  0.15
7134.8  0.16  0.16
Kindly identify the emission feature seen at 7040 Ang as [O II]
